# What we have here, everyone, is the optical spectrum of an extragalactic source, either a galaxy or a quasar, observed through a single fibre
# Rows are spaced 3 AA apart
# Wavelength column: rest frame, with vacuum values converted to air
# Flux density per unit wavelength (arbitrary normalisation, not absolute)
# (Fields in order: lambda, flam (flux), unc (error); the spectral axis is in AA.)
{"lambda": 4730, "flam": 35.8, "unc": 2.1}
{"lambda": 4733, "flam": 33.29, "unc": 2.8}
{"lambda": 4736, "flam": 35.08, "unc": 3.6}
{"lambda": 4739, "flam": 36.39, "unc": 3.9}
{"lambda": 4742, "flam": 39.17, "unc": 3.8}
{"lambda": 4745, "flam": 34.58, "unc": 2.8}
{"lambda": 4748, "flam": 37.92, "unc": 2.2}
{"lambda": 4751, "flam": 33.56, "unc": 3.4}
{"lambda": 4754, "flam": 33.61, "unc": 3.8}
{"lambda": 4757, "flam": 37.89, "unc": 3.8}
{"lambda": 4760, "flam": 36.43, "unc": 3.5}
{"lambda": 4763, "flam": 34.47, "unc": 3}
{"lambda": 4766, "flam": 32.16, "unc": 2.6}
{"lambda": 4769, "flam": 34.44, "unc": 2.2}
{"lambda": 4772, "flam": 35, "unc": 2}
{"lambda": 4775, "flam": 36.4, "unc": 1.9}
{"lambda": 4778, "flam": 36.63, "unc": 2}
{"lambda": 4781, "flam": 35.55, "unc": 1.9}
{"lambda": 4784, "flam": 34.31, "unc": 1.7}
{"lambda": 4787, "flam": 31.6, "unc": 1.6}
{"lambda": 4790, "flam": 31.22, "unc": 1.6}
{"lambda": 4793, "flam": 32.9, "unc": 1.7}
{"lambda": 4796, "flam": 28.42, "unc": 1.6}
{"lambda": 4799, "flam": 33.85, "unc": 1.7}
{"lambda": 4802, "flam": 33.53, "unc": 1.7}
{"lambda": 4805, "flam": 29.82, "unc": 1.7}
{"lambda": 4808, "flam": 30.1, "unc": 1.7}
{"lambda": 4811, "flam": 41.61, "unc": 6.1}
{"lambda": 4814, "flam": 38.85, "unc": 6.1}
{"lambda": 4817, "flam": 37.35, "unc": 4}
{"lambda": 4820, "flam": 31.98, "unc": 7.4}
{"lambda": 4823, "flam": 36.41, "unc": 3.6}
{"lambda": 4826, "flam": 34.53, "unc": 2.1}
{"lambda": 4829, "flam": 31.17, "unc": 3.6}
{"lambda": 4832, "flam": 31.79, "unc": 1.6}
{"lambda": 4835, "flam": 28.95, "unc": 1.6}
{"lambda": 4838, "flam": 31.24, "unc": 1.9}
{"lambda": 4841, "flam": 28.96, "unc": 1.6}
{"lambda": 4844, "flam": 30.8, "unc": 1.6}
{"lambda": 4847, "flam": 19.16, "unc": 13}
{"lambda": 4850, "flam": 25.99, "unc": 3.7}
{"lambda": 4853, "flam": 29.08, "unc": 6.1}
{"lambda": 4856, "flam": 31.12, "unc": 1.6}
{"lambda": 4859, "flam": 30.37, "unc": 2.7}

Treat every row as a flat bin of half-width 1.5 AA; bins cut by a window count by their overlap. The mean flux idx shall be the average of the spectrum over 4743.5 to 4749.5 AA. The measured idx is 36.2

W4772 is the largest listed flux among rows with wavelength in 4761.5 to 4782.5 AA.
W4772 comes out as 36.63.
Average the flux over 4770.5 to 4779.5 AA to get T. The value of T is 36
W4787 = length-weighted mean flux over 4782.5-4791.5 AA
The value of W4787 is 32.4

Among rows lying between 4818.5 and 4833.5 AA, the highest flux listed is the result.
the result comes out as 36.41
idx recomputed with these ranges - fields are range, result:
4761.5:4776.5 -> 34.5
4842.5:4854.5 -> 26.3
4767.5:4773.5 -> 34.7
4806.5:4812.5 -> 35.9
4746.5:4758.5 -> 35.7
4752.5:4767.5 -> 34.9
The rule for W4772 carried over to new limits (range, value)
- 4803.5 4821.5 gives 41.61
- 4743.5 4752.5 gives 37.92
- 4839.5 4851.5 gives 30.8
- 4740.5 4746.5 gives 39.17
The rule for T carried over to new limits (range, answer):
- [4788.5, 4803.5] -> 32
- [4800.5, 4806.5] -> 31.7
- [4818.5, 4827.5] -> 34.3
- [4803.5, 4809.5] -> 30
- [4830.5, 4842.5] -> 30.2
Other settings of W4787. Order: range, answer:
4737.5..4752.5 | 36.3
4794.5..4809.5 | 31.1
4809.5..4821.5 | 37.4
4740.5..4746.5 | 36.9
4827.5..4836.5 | 30.6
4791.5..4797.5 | 30.7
